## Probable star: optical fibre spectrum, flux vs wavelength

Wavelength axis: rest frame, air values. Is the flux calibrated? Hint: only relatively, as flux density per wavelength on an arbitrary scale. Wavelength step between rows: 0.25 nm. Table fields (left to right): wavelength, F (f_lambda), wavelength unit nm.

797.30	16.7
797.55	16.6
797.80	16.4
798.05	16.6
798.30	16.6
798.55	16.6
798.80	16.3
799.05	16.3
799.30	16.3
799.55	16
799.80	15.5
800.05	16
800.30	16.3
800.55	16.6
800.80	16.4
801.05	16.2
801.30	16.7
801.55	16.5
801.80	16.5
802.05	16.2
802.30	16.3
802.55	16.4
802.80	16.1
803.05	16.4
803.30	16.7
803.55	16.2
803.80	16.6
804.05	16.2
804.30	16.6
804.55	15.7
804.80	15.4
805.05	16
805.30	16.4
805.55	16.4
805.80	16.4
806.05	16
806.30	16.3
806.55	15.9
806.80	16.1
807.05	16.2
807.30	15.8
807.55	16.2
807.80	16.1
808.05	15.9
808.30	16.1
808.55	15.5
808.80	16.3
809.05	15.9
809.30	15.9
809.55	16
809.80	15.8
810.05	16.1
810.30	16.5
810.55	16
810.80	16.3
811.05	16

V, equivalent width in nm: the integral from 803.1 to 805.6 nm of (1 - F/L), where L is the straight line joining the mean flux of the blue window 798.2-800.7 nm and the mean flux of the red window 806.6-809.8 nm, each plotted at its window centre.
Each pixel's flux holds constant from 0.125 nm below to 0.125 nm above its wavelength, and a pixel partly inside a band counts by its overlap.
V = -0.02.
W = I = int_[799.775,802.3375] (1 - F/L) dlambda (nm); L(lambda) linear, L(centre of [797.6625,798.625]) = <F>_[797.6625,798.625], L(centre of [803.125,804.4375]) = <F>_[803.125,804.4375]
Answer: 0.03 nm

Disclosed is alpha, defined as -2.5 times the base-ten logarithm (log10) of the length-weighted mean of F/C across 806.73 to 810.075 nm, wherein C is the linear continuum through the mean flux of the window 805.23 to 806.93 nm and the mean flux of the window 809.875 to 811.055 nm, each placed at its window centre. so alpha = 0.01 mag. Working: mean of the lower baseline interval 16.2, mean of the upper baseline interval 16.2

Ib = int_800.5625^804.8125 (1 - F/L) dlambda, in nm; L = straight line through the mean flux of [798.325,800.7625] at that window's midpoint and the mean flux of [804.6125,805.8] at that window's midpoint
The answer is -0.05 nm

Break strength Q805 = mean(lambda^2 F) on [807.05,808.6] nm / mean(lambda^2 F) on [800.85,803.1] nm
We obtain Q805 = 0.99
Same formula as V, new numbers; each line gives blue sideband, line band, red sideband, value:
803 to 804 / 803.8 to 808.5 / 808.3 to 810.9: 0.051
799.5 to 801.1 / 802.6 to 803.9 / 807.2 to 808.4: -0.024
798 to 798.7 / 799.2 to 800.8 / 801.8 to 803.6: 0.035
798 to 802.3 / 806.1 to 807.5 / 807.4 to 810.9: 0.004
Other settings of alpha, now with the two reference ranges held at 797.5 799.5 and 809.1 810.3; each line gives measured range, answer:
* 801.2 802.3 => -0.01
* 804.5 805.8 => 0.01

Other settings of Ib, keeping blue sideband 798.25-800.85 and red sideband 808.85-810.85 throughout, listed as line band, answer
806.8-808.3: 0.01 nm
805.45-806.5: -0.01 nm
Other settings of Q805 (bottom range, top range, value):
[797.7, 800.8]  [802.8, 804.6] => 1.01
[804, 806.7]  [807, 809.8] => 1.00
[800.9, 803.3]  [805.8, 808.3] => 0.99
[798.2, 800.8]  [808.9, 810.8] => 1.01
